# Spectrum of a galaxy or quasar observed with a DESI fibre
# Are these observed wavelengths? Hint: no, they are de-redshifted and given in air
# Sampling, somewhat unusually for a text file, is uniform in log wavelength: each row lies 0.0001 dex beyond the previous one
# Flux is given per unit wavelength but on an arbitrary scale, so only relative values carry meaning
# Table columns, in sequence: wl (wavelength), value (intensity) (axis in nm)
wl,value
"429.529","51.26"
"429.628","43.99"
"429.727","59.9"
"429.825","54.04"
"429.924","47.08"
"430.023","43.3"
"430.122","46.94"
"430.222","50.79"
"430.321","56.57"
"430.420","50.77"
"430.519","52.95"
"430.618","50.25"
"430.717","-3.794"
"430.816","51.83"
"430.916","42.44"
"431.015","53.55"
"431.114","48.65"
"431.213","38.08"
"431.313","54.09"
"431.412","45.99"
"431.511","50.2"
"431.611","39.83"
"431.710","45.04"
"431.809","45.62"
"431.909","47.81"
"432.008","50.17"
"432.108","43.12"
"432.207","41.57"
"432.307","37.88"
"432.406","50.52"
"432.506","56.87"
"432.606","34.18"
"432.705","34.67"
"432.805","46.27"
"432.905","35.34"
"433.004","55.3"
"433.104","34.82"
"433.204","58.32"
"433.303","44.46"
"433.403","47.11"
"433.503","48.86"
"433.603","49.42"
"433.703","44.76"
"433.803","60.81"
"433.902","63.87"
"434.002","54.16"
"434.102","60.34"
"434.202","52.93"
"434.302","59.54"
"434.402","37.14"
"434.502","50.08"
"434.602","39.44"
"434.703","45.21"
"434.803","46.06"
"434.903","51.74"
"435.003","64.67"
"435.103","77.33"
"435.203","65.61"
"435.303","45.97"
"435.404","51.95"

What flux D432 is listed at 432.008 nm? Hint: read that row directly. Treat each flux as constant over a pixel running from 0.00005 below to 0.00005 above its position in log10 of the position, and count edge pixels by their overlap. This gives 50.17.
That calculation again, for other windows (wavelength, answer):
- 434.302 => 59.54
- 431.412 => 45.99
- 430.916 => 42.44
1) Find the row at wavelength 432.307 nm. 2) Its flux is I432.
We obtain 37.88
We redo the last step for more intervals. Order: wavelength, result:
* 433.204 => 58.32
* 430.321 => 56.57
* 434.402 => 37.14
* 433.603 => 49.42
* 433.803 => 60.81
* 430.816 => 51.83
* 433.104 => 34.82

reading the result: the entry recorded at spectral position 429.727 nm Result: 59.9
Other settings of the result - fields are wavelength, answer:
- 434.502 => 50.08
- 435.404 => 51.95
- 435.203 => 65.61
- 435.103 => 77.33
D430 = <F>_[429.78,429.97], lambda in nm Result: 50.5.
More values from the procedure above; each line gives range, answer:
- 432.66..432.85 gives 40.4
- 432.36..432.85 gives 44.4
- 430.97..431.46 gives 48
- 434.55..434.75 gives 42.2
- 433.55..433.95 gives 54.7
